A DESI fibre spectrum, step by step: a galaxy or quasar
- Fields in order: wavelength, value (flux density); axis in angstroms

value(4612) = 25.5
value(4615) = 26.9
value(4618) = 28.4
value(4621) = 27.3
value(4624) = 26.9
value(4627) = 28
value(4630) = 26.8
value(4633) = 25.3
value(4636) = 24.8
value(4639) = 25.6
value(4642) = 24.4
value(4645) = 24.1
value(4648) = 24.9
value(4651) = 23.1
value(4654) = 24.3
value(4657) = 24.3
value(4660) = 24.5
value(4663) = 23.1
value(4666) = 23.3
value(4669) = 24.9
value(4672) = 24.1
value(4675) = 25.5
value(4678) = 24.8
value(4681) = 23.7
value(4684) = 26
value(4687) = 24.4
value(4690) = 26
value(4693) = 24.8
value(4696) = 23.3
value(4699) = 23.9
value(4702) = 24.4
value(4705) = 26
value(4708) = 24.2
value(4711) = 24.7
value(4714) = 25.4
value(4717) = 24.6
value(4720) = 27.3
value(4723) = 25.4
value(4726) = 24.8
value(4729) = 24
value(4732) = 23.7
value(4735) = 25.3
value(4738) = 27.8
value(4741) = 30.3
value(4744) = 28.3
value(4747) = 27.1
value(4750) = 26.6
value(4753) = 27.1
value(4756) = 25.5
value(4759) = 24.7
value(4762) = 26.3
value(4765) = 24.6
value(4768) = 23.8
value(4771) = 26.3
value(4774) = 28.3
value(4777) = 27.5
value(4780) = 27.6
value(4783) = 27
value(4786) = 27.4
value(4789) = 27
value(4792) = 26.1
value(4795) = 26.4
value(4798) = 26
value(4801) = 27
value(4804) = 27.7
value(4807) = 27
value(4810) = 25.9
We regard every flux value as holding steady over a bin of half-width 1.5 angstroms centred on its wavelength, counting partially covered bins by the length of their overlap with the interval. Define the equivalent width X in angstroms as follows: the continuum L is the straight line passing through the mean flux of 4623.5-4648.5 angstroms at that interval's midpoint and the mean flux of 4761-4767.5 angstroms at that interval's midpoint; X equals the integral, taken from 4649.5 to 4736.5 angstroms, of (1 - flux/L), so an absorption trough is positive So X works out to 2.70 angstroms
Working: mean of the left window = 25.6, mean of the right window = 25.1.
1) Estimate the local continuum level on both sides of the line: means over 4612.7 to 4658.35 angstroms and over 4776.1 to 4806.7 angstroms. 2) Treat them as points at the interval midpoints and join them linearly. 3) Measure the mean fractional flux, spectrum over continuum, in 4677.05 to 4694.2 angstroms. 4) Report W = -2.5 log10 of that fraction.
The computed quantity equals 0.05 mag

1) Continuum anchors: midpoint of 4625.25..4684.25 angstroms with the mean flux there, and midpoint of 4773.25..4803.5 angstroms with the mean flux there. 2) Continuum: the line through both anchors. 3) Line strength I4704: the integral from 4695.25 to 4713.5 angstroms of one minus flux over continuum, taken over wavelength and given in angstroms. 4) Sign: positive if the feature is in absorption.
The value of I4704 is 0.8 angstroms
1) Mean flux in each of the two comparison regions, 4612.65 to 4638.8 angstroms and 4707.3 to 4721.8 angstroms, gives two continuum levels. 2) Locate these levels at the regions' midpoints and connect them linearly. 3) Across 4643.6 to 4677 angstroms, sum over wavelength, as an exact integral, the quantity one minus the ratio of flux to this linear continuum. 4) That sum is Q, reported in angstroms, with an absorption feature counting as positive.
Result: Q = 2.5 angstroms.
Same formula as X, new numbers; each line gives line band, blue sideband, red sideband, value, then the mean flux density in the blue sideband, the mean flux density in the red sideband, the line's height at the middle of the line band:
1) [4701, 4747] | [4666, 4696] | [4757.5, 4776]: -1.03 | 24.8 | 25.7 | 25.2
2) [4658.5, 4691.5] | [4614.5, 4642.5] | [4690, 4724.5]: 1.30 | 26.5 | 25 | 25.6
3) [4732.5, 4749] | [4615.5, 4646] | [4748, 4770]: -1.17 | 26.2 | 25.6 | 25.7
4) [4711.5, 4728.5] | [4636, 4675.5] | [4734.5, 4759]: 0.62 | 24.3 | 27.2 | 26.3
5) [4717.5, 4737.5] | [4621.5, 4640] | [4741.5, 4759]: 1.20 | 26.3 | 26.9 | 26.8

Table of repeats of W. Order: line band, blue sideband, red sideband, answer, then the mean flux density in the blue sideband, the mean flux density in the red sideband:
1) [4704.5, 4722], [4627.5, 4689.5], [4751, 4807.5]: 0.007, 24.7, 26.5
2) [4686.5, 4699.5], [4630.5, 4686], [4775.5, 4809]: 0.027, 24.5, 27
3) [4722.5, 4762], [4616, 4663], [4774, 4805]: 0.013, 25.5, 27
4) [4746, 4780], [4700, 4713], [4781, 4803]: -0.005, 24.8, 26.7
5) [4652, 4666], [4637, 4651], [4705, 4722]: 0.036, 24.6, 25.3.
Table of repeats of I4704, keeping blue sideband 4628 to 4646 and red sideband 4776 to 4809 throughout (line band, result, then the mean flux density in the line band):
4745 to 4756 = -0.13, 26.8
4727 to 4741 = 0.31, 25.7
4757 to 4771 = 0.85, 25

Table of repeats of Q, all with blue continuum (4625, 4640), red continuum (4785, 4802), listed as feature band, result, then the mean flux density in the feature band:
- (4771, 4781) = -0.4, 27.6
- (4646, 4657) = 0.9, 24.1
